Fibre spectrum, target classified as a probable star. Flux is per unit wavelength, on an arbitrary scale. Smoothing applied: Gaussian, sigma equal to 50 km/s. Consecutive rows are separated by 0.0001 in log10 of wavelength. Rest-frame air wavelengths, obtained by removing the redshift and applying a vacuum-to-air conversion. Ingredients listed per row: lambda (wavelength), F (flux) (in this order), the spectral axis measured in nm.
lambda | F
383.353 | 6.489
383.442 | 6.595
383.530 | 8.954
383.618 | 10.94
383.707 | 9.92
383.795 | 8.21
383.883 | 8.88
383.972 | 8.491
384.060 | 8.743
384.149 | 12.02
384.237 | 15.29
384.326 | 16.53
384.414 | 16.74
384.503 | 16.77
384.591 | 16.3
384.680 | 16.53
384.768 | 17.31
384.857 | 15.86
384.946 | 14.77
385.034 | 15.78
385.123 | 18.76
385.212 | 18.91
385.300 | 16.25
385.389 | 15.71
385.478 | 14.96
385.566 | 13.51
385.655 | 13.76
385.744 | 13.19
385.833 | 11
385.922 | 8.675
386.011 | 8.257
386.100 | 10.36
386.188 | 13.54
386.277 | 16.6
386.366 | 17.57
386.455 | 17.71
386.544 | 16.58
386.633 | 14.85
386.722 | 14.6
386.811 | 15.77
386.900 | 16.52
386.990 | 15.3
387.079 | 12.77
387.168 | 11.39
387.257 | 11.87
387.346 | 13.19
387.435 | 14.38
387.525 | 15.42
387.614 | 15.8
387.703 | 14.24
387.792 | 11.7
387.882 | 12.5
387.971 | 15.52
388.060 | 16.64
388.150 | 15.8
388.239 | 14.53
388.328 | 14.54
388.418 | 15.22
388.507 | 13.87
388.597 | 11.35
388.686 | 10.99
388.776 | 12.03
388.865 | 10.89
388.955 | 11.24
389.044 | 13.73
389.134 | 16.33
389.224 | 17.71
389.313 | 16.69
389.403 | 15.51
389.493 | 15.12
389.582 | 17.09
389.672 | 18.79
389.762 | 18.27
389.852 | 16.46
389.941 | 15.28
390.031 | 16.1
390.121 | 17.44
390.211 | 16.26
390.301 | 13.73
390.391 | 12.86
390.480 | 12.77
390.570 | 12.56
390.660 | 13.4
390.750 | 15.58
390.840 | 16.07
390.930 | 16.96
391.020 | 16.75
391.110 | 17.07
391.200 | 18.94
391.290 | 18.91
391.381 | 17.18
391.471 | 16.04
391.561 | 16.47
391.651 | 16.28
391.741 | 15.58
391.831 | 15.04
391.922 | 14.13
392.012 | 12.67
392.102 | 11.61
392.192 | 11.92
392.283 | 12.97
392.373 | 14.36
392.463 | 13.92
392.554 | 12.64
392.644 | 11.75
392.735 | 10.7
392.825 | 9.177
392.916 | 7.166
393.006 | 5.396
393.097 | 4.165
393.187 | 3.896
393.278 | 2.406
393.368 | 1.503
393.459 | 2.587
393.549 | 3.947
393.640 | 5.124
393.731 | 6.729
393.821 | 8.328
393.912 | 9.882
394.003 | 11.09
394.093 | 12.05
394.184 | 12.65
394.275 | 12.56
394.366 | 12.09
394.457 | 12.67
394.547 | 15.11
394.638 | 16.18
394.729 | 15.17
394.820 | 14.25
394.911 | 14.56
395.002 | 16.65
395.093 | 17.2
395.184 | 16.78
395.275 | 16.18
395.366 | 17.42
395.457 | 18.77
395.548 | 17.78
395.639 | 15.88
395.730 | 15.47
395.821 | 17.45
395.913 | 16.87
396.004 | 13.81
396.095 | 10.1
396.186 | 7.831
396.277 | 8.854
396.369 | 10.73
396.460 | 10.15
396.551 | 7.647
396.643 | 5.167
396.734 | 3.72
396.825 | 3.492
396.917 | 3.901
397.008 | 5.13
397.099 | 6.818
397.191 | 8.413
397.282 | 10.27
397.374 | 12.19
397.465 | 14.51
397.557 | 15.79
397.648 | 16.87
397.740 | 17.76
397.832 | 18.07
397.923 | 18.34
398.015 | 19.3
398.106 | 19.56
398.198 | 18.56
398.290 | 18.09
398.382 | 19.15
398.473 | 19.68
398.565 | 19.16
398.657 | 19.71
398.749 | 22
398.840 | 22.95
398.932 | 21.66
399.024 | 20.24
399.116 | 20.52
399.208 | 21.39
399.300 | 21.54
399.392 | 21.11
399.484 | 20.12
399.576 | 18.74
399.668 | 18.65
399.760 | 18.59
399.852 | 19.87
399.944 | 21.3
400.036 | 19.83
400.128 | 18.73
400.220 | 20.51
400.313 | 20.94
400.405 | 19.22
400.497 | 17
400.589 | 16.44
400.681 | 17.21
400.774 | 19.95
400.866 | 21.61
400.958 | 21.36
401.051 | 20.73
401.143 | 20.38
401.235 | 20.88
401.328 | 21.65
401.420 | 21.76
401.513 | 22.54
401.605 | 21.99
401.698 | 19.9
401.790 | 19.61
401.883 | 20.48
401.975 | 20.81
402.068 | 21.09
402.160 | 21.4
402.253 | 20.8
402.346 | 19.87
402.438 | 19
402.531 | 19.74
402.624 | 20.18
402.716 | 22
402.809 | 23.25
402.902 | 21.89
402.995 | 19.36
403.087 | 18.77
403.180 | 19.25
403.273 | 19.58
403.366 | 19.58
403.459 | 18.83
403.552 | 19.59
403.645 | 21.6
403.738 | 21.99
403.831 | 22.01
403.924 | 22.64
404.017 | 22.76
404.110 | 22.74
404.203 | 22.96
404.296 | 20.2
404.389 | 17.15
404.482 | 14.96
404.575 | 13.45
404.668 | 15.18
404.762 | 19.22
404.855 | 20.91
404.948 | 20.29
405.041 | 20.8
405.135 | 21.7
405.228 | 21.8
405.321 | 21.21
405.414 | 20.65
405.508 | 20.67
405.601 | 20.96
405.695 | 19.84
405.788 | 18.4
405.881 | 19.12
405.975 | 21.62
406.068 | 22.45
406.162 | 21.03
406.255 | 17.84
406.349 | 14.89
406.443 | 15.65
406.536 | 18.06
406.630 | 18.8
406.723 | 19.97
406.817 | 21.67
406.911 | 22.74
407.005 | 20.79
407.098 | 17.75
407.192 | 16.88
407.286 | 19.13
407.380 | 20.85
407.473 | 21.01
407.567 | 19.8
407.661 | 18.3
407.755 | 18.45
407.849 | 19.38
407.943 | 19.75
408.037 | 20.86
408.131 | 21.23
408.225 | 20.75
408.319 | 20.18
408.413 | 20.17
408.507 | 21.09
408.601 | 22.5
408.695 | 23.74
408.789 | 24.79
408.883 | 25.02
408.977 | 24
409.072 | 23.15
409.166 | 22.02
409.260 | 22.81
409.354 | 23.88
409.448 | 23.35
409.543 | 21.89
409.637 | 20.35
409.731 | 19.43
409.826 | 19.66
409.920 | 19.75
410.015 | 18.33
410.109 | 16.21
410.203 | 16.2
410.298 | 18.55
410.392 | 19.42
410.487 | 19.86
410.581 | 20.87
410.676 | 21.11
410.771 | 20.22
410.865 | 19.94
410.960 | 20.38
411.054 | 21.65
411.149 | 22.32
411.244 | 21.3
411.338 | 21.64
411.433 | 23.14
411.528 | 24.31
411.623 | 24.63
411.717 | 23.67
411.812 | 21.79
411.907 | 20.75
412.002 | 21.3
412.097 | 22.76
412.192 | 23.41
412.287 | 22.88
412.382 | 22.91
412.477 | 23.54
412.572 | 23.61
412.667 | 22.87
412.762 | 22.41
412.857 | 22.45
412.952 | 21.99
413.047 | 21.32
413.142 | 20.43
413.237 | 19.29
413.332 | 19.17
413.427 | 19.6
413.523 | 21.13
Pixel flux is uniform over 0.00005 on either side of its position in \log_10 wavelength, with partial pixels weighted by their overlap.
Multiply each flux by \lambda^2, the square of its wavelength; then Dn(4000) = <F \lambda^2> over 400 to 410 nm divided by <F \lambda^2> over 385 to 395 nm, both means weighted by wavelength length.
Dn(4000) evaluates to 1.64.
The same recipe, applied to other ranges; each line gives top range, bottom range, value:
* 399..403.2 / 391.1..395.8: 1.69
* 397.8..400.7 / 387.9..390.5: 1.39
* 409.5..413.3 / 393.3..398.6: 1.81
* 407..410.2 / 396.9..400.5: 1.22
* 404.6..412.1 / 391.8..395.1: 2.10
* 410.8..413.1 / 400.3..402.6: 1.16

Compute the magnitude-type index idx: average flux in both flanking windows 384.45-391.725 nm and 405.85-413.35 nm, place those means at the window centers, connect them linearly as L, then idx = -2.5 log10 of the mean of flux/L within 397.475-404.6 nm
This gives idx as -0.08 mag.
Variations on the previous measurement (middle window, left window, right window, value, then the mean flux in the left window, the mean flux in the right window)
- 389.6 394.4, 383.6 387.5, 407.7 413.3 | 0.261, 14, 21.4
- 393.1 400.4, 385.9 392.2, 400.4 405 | 0.249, 14.8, 20.1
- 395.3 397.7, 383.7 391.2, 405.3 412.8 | 0.443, 14.5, 20.9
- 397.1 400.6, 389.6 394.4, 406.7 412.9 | -0.166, 12.4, 21.2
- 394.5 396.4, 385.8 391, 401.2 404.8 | 0.156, 14.5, 20.3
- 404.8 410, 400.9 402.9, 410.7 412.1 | 0.048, 20.9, 21.9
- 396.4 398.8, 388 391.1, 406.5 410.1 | 0.277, 15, 20.8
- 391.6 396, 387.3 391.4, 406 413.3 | 0.331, 15.1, 21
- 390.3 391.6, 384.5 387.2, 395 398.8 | -0.092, 14.8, 14.1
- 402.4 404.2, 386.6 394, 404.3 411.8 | -0.132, 13.2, 20.4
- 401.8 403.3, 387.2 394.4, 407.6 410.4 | -0.135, 13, 20.9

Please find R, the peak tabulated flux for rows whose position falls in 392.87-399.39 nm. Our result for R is 22.95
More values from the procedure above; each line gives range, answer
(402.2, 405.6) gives 23.25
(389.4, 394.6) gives 18.94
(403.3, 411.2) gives 25.02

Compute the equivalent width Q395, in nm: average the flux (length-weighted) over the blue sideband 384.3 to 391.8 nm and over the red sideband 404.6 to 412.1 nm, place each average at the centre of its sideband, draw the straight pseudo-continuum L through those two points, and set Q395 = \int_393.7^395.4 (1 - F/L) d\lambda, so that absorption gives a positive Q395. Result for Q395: 0.33 nm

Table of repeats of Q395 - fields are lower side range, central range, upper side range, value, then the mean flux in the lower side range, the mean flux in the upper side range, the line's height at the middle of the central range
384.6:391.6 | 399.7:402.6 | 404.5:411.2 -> -0.27 nm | 14.9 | 20.2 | 18.4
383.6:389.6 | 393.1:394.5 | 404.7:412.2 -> 0.74 nm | 14.1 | 20.7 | 16.3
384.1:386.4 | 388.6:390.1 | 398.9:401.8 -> 0.11 nm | 14.8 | 20.2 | 16.2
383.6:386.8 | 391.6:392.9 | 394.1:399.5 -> 0.15 nm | 14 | 15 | 14.6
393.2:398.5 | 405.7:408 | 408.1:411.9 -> 0.00 nm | 12.3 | 21.4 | 19.4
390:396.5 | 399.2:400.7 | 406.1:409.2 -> -0.29 nm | 12.8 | 20.4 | 16.3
